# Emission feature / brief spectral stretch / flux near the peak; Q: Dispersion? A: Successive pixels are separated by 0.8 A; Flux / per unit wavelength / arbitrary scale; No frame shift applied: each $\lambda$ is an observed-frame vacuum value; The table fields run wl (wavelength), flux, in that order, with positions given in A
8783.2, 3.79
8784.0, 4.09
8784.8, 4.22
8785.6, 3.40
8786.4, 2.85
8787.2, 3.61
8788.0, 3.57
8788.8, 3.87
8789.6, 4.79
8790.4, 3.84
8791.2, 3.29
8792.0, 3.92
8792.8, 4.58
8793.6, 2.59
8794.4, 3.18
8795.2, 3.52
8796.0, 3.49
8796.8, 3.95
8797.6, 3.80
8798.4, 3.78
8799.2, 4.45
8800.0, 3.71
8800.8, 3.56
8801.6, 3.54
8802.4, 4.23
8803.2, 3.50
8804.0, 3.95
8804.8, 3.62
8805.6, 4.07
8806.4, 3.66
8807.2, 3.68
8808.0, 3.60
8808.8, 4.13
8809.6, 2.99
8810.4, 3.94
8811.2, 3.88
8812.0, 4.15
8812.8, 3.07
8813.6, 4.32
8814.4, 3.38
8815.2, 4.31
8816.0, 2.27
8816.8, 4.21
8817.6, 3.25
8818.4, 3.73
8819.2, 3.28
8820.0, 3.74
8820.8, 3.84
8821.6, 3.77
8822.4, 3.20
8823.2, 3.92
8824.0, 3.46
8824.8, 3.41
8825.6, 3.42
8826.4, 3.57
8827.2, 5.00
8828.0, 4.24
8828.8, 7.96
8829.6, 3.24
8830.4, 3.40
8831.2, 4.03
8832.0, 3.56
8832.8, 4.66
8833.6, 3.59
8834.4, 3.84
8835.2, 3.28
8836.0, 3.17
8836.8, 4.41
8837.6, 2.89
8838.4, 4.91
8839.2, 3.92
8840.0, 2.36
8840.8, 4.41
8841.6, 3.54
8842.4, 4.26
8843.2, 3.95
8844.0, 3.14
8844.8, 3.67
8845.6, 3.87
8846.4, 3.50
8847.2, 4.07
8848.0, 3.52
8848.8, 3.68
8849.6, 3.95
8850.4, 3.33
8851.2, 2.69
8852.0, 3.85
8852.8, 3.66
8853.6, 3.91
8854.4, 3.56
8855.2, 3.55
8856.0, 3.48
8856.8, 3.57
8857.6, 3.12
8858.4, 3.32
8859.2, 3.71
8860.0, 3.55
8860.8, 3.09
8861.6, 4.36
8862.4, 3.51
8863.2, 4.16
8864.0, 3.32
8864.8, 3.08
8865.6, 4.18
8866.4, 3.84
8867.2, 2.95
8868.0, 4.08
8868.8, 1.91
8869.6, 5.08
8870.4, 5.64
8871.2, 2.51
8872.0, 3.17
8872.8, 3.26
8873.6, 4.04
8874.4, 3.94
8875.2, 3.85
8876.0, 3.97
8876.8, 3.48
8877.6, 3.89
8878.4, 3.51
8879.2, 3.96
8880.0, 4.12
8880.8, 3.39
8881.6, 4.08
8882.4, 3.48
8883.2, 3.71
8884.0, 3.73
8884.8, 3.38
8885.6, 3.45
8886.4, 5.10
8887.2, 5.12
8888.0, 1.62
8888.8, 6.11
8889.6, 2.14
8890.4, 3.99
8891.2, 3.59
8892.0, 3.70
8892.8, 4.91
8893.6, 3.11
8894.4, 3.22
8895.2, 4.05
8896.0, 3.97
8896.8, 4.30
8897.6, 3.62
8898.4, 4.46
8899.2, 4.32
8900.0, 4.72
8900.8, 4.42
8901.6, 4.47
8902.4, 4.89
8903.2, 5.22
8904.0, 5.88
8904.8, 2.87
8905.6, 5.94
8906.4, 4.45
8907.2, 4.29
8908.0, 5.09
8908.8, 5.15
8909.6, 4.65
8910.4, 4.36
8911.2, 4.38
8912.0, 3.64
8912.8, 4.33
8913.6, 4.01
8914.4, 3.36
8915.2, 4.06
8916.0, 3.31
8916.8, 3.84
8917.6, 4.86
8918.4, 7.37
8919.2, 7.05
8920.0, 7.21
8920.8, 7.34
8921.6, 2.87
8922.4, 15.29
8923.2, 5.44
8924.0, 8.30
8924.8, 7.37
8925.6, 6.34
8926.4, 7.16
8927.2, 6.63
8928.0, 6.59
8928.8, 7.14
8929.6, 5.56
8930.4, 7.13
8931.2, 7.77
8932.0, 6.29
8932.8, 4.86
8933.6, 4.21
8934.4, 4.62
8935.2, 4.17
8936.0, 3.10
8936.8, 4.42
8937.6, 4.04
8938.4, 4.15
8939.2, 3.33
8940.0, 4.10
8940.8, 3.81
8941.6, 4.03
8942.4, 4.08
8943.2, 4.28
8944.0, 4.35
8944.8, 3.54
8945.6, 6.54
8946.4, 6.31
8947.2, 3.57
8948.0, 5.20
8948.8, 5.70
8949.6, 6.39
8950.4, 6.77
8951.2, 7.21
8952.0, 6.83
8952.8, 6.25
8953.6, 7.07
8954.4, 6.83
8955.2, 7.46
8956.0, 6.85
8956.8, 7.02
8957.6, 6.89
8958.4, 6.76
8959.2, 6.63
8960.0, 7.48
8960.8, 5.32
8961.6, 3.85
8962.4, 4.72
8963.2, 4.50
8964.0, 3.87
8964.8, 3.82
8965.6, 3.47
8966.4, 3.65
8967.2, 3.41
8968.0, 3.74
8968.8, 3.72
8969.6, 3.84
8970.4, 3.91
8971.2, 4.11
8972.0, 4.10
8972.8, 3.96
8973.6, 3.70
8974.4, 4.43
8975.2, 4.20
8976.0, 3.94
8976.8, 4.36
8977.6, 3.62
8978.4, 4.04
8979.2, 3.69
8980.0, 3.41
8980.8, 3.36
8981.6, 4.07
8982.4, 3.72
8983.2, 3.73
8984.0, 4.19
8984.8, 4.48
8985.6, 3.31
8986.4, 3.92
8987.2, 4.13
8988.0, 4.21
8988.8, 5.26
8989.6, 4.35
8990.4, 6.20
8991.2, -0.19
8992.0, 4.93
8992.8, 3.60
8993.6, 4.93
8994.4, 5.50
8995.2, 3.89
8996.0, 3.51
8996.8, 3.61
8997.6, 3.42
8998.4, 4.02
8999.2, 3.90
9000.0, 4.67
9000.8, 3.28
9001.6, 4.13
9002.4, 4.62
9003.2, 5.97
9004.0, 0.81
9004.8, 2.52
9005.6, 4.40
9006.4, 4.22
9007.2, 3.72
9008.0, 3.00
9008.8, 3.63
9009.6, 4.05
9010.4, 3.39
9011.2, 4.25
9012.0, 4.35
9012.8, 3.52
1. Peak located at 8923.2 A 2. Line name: H-alpha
